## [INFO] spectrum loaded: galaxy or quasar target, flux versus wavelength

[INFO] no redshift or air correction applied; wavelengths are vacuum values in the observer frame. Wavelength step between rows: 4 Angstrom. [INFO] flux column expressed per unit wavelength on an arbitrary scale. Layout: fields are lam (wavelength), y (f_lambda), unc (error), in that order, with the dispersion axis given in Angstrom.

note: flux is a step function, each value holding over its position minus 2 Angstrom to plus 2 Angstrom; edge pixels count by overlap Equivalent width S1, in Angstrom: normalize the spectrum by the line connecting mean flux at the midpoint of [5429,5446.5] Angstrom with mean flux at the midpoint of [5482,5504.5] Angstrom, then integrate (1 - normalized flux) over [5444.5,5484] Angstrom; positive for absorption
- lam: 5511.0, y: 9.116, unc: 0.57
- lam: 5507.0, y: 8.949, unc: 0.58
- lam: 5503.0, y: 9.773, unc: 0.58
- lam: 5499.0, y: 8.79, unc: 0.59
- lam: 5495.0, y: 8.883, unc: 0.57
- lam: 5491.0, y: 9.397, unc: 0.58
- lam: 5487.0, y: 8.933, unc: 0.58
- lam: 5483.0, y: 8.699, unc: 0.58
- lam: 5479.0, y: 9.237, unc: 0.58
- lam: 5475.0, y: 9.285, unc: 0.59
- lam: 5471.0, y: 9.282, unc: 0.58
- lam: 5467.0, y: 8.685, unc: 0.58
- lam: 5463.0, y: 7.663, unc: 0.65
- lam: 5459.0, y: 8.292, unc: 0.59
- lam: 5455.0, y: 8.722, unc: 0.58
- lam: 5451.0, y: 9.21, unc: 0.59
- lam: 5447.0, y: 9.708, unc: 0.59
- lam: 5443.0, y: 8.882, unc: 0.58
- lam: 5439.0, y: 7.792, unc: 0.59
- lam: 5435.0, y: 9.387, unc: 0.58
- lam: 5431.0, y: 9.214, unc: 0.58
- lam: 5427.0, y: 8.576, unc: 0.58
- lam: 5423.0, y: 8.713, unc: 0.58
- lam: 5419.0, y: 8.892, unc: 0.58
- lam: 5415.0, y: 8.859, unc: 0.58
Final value 0.4 Angstrom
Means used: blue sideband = 8.89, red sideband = 9.08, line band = 8.88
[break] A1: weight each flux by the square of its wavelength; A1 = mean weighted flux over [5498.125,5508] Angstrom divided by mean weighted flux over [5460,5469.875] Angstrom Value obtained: 1.1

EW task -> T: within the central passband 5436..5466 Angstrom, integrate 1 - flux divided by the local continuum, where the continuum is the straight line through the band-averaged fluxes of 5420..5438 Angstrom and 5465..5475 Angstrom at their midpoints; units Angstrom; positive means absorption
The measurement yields 1.1 Angstrom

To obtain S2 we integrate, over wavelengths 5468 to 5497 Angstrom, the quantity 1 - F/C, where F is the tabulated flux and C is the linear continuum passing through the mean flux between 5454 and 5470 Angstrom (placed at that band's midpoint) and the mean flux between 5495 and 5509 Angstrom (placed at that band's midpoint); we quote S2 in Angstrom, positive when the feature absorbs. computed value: -1.1 Angstrom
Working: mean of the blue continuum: 8.38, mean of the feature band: 9.09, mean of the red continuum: 9.13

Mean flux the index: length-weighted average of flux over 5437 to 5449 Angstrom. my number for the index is 8.79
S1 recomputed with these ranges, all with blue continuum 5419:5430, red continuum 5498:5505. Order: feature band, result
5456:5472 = 1.08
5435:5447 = 0.18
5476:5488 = 0.28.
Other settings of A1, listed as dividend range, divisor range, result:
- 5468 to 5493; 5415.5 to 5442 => 1.06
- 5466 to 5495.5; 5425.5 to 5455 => 1.03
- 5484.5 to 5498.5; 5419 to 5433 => 1.05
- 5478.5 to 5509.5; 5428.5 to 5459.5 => 1.04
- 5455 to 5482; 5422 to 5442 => 1.01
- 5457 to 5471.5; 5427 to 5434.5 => 0.94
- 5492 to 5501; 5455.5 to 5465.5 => 1.11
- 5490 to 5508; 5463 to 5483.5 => 1.04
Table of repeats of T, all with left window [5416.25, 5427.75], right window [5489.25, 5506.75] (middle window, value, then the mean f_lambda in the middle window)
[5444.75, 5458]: -0.3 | 9.14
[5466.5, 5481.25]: -0.2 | 9.16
